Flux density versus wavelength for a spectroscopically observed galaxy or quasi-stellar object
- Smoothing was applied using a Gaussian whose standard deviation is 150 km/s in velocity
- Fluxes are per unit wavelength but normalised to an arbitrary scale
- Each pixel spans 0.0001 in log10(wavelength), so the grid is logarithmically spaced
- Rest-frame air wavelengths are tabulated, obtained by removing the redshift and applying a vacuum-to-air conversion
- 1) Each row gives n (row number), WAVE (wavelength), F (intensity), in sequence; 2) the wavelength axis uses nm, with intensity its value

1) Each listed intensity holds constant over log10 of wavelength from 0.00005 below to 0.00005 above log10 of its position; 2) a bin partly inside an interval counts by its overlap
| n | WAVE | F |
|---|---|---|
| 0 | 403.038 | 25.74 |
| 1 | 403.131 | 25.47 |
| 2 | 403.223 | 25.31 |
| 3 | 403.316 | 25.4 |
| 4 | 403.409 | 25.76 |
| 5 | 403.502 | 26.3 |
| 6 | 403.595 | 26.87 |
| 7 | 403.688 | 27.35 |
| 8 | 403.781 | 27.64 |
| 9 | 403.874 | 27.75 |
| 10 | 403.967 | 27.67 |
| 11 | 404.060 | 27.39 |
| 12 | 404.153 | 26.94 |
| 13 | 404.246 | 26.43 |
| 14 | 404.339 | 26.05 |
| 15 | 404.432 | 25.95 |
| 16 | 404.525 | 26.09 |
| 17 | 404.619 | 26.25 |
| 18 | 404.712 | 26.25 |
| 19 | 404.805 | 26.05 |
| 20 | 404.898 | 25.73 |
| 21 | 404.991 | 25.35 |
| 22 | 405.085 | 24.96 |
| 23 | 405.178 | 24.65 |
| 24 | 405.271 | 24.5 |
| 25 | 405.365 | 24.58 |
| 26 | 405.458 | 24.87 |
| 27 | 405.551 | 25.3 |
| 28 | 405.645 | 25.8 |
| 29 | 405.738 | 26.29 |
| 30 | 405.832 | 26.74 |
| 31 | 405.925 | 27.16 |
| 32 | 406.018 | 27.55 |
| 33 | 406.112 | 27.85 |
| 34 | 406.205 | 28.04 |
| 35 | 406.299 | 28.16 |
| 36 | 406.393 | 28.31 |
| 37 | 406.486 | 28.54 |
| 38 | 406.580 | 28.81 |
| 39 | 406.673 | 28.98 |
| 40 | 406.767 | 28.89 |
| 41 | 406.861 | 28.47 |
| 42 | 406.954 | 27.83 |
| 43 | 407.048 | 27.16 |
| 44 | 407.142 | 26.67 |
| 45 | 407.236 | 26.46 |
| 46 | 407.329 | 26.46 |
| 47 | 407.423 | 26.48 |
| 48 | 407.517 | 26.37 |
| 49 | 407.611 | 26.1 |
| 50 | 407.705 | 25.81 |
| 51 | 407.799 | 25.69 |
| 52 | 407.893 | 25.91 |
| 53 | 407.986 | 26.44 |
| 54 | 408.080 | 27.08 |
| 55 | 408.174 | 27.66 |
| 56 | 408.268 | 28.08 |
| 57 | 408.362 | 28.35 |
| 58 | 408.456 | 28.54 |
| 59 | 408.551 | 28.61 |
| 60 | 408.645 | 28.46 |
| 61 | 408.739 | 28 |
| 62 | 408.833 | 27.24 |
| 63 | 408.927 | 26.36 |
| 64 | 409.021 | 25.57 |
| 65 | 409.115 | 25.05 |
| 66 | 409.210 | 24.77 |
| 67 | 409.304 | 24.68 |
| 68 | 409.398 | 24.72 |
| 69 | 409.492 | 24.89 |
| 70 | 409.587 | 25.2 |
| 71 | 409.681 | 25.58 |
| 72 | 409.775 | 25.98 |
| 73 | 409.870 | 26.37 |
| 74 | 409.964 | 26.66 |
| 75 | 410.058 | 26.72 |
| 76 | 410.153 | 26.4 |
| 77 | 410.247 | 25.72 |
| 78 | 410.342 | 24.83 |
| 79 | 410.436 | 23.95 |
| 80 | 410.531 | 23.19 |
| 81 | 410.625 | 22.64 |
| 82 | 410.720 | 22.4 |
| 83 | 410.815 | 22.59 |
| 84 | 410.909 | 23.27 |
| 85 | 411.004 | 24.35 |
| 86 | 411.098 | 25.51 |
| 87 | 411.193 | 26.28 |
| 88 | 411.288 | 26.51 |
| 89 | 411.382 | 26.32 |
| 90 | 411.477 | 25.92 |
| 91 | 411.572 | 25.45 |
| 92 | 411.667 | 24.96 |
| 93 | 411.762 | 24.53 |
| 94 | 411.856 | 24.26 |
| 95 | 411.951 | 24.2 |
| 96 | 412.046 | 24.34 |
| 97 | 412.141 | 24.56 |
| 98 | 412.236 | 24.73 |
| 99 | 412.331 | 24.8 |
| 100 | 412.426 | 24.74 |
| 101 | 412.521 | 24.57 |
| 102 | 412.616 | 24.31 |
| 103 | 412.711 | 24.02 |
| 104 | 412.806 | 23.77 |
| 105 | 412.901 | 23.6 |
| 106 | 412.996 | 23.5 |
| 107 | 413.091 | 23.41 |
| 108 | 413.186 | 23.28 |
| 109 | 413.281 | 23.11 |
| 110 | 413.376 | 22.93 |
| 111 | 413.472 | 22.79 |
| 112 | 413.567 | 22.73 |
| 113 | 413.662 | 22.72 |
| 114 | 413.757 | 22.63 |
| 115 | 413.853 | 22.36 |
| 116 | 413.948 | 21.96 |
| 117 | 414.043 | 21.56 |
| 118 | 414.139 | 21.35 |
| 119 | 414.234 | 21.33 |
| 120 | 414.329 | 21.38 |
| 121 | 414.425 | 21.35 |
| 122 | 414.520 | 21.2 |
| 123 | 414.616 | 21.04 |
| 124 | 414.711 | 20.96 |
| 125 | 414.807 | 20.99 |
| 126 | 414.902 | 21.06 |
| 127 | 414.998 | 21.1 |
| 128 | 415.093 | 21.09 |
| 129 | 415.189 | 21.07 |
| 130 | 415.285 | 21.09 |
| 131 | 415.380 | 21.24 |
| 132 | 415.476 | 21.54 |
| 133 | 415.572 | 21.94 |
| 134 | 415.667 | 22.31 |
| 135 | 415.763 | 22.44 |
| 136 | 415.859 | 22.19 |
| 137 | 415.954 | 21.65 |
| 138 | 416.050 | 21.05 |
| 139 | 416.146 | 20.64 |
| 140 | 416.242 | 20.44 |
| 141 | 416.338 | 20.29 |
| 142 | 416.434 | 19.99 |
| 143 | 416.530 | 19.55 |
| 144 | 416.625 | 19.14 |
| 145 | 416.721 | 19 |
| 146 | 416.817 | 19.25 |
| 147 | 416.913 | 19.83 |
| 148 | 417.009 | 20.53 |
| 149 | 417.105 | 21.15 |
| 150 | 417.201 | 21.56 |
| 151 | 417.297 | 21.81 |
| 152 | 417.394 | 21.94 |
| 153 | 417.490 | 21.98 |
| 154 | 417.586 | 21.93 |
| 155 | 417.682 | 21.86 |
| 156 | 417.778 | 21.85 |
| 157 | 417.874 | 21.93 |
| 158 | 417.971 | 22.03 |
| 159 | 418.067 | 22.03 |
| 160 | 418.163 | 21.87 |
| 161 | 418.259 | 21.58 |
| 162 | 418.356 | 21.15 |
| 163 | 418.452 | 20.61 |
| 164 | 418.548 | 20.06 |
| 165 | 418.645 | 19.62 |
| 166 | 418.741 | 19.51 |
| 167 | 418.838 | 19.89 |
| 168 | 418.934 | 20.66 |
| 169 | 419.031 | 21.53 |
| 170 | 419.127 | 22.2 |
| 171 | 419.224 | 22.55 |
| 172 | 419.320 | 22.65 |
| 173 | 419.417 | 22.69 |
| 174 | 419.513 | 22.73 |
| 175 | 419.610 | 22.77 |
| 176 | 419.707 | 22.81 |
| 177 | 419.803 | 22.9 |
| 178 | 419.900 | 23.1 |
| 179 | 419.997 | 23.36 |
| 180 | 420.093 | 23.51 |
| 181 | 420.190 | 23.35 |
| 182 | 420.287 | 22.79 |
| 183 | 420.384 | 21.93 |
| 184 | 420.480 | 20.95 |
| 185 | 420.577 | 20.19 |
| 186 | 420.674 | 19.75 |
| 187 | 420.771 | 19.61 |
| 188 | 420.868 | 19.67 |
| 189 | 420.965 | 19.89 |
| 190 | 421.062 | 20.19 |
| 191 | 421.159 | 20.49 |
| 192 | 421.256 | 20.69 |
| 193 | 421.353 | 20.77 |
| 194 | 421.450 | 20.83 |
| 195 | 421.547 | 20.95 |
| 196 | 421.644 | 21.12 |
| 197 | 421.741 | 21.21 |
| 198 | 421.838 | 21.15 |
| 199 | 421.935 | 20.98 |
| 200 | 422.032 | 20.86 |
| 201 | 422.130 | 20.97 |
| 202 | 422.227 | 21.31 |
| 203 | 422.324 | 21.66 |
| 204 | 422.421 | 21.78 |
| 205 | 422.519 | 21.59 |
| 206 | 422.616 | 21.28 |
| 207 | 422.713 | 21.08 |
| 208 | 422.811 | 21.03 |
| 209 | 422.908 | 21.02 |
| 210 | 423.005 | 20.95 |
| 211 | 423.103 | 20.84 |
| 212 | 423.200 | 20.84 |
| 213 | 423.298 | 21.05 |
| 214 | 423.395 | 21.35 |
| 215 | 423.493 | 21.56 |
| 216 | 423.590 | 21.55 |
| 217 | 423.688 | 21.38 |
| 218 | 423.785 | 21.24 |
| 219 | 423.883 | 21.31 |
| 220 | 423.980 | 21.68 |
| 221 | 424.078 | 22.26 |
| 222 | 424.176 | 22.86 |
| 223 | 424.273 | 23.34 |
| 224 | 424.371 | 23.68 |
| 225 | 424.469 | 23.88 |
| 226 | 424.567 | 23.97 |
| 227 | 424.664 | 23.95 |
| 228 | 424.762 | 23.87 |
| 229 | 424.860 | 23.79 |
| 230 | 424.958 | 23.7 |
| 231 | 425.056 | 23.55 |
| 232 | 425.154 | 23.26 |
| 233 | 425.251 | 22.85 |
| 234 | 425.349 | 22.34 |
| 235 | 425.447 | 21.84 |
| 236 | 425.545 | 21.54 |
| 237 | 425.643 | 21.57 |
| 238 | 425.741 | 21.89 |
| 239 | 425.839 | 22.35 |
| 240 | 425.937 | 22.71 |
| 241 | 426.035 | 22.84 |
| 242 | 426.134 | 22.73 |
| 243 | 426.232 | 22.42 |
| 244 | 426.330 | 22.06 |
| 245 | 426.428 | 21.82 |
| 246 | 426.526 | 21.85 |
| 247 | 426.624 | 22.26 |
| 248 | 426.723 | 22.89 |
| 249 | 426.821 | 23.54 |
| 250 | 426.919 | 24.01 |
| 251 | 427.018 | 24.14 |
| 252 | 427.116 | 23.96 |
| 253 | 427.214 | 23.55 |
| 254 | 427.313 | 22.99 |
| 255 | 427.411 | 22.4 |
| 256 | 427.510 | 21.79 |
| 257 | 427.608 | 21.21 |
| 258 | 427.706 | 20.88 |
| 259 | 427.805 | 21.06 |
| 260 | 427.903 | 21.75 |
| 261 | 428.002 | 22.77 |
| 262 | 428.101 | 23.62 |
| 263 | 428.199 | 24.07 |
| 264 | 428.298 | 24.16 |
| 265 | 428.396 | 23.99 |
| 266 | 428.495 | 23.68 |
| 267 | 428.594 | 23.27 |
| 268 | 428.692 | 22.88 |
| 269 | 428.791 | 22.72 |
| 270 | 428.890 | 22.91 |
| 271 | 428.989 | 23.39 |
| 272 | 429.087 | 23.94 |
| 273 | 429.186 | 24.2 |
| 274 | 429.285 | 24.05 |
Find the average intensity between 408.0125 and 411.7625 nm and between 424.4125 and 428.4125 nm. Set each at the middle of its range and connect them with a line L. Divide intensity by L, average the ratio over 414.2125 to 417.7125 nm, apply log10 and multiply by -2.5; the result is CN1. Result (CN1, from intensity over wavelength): 0.17 mag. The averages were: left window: 25.7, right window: 22.8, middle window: 21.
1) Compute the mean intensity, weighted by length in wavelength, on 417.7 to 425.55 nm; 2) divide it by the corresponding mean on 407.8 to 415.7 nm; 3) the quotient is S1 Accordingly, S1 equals 0.9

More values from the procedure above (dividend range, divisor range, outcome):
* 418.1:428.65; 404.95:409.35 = 0.82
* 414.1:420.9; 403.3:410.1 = 0.80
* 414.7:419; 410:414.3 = 0.88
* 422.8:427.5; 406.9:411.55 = 0.87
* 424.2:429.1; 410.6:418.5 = 1.02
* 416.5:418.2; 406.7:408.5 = 0.78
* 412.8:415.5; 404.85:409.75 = 0.82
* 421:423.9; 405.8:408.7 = 0.77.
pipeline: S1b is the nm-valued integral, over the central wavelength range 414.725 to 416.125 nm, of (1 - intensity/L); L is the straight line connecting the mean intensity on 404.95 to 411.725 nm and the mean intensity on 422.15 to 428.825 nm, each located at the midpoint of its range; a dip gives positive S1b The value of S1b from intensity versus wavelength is 0.18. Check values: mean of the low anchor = 26.2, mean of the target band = 21.5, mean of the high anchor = 22.4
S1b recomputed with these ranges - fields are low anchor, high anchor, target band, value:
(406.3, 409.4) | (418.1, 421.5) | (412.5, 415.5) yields 0.245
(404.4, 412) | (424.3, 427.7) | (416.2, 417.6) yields 0.227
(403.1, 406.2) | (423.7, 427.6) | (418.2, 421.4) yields 0.313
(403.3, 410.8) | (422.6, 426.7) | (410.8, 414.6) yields 0.213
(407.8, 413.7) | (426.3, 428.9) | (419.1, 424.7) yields 0.456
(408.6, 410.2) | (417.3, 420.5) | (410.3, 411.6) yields 0.044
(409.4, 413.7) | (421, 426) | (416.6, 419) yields 0.226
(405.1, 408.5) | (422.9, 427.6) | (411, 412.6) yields 0.042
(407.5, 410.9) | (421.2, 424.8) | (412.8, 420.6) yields 0.637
